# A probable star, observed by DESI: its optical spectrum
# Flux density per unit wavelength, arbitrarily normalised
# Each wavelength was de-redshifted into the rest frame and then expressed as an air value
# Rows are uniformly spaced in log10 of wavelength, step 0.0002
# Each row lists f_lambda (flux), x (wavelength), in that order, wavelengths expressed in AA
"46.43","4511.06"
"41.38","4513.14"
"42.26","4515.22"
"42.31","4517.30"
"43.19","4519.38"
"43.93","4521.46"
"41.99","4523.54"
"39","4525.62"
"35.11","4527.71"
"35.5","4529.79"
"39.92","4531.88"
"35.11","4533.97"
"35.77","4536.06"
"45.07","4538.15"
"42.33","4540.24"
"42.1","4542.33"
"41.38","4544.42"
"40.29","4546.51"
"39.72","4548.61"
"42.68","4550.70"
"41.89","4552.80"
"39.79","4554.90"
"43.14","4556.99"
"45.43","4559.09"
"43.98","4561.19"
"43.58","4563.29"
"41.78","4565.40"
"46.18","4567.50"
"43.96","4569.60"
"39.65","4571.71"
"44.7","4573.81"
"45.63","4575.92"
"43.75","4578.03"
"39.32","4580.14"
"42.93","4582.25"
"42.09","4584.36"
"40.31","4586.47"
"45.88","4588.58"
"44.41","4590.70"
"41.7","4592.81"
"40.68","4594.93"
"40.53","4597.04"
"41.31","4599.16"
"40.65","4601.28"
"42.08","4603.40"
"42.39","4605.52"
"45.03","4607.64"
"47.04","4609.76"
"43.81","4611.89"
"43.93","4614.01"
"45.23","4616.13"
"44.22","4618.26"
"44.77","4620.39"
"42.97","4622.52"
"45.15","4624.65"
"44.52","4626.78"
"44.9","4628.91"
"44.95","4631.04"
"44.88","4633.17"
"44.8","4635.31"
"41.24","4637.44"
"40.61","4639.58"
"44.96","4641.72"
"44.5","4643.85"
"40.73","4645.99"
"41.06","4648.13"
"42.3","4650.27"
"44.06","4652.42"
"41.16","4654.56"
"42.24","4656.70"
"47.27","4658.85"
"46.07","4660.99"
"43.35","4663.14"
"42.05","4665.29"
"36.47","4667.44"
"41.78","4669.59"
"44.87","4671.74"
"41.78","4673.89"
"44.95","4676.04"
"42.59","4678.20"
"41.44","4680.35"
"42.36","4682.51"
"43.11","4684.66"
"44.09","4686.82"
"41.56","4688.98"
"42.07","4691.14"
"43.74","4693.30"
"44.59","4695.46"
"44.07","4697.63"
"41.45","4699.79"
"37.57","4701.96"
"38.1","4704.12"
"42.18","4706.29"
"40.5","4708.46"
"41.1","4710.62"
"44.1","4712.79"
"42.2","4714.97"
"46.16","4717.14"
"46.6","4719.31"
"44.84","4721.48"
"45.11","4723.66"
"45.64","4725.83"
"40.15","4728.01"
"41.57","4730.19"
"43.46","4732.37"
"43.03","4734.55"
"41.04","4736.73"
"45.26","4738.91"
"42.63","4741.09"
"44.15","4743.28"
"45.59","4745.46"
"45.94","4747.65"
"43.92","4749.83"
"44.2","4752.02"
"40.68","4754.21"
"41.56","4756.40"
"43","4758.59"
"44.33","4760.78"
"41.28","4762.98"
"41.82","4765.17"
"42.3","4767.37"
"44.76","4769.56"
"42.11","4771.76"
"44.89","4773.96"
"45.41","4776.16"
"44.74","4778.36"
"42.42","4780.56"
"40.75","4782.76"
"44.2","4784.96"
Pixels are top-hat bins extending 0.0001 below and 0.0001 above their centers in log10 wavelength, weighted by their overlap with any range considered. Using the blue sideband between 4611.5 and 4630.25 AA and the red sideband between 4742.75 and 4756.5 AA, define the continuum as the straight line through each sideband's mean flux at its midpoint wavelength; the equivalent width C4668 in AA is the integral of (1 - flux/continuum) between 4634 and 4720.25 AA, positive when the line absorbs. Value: 3.0 AA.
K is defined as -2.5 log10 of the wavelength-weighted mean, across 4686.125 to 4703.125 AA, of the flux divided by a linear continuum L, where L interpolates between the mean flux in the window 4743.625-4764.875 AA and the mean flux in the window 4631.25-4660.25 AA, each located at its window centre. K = 0.02 mag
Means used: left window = 43.2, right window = 43.4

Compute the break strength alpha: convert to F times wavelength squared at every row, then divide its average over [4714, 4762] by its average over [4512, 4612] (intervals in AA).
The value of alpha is 1.12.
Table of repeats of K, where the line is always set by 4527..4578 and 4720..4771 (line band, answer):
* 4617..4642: -0.043 mag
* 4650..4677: -0.010 mag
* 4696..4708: 0.055 mag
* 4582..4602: -0.003 mag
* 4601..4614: -0.042 mag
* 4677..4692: 0.007 mag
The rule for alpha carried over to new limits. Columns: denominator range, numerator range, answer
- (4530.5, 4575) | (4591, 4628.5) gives 1.06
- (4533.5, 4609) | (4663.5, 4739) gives 1.07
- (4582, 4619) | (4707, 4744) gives 1.06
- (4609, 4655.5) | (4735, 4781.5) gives 1.05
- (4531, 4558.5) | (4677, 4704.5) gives 1.10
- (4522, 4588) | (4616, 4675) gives 1.08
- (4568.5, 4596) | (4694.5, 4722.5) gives 1.05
